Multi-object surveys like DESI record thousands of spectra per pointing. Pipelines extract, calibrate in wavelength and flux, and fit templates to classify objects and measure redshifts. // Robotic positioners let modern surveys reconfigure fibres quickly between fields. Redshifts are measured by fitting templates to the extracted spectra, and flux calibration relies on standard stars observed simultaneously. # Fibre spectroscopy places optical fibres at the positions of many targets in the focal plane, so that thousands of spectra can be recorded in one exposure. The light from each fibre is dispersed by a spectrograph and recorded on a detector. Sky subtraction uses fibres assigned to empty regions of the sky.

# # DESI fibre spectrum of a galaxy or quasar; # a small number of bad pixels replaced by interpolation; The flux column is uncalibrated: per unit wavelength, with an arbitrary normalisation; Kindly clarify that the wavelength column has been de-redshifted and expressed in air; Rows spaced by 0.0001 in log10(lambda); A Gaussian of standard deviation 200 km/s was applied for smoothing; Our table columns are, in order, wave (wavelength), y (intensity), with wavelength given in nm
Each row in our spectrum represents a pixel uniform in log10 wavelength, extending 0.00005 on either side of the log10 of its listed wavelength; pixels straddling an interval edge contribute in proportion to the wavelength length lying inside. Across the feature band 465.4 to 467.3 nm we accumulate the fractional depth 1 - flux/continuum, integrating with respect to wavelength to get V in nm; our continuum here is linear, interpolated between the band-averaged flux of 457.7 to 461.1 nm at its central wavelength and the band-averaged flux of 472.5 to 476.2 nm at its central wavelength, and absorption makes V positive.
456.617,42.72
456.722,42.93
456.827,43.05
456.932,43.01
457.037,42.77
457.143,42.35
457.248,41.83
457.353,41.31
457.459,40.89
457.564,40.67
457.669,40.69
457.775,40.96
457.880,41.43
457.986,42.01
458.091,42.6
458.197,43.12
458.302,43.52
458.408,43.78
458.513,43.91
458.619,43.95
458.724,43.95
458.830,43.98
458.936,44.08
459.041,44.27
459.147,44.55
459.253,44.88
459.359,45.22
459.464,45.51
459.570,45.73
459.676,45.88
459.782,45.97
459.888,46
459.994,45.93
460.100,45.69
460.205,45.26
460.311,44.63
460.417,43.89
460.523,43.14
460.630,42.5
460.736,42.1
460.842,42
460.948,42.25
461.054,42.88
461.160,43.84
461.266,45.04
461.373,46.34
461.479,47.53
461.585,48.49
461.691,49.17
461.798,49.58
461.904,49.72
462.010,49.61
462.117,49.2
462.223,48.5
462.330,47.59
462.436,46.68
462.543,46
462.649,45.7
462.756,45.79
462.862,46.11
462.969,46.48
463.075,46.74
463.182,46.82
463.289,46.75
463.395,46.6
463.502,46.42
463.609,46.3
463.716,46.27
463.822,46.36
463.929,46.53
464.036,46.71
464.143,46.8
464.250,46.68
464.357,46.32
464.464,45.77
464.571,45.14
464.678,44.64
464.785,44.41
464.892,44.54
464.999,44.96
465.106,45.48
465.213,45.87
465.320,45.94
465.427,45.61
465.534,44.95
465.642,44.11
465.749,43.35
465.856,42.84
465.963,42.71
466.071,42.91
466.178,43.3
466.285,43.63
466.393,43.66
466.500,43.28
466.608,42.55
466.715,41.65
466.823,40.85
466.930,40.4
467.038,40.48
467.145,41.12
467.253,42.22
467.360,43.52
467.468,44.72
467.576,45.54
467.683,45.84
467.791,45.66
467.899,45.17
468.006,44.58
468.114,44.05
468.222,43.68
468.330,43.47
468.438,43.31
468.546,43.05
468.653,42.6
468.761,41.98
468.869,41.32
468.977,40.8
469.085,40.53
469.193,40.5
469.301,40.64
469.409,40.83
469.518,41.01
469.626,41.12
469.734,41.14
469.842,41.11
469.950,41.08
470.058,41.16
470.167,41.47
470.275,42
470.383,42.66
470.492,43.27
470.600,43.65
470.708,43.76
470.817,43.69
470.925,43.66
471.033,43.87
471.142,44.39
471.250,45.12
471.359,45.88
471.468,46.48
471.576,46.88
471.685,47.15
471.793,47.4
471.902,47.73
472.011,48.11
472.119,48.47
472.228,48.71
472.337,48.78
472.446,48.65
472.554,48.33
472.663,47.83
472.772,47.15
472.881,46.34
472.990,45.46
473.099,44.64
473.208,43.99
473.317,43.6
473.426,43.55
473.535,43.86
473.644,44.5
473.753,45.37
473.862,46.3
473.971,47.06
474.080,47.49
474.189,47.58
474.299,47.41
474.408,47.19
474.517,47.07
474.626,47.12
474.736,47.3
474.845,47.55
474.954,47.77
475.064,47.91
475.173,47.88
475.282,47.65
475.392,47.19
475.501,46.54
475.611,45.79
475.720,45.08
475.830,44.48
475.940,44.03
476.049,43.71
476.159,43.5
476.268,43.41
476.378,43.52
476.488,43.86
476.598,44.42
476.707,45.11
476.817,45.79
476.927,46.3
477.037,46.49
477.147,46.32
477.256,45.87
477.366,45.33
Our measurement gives 0.09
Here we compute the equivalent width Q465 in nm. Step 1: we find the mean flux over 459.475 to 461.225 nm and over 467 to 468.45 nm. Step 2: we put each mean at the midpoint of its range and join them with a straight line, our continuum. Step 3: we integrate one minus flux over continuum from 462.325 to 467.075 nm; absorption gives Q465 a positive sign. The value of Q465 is -0.097 nm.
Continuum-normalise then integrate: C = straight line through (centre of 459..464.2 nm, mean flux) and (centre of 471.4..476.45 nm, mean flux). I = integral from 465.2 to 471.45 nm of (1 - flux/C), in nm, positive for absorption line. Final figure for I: 0.432 nm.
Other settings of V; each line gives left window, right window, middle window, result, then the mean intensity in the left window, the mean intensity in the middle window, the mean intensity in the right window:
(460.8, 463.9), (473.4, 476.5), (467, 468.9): 0.12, 46.6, 43.5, 46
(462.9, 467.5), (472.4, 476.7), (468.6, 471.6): 0.18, 44.6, 42.5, 45.9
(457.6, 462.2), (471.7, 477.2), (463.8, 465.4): -0.02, 44.8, 45.7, 46.2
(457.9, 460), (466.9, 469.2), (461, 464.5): -0.24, 44.4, 46.8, 43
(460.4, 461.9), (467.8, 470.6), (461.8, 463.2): -0.09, 45.1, 47.4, 42.2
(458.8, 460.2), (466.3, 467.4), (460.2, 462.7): -0.09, 45.2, 45.9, 42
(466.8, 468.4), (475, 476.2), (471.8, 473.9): -0.07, 43.5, 46.4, 45.8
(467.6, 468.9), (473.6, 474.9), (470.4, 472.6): -0.03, 43.8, 46.1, 46.9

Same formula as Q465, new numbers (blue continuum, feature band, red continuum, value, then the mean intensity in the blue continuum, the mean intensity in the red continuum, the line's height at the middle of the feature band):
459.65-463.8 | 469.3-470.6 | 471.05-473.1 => 0.145 nm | 46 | 47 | 46.8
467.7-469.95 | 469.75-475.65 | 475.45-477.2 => -0.284 nm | 42.4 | 44.9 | 43.7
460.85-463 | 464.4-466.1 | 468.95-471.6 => 0.019 nm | 46.7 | 42.6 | 45.1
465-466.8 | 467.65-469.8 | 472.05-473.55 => 0.114 nm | 43.8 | 46.5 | 44.9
